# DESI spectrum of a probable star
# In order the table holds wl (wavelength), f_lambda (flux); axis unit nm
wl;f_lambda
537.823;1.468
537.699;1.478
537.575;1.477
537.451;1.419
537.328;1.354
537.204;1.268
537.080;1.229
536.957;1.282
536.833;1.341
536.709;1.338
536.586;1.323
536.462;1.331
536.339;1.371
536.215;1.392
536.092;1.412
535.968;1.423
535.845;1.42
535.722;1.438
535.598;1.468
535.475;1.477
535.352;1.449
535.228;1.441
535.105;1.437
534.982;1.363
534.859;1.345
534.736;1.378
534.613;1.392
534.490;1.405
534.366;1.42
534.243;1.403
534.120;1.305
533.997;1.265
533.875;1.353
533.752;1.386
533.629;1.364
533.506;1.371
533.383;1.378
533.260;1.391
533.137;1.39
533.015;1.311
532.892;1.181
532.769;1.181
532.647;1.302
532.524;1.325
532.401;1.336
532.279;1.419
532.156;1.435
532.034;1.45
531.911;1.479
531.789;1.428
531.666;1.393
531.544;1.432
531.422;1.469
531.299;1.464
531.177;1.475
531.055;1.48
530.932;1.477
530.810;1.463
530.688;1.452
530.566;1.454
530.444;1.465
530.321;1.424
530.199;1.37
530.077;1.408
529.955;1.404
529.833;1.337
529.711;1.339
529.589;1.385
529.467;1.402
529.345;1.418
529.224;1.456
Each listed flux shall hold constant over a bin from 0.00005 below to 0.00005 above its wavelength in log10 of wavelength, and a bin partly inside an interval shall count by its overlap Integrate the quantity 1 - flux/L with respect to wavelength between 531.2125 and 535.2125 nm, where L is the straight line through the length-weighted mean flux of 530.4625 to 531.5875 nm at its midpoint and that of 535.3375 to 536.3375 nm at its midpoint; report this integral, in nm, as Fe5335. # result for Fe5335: 0.20 nm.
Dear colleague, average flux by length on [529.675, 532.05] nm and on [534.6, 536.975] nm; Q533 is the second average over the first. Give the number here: 0.97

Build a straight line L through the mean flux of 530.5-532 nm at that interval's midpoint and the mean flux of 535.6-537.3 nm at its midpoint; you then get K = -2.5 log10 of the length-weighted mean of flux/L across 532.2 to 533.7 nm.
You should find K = 0.07 mag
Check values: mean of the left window 1.46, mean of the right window 1.35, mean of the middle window 1.33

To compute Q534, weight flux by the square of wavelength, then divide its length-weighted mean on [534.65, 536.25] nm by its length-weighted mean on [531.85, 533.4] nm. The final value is 1.1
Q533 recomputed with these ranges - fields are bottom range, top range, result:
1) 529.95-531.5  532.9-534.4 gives 0.94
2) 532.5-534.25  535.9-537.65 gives 1.02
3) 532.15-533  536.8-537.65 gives 1.03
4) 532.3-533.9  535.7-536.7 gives 1.04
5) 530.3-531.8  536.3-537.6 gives 0.92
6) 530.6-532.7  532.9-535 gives 0.95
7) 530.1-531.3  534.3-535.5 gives 0.97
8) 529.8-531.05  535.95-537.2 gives 0.94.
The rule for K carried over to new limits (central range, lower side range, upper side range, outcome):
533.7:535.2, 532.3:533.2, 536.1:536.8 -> -0.04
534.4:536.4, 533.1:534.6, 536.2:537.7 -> -0.04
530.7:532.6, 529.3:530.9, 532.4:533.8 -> -0.05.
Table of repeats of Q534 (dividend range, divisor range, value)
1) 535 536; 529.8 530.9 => 1.03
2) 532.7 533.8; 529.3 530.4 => 0.97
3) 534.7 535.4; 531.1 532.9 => 1.02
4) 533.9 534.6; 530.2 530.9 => 0.96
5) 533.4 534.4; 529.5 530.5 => 0.99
